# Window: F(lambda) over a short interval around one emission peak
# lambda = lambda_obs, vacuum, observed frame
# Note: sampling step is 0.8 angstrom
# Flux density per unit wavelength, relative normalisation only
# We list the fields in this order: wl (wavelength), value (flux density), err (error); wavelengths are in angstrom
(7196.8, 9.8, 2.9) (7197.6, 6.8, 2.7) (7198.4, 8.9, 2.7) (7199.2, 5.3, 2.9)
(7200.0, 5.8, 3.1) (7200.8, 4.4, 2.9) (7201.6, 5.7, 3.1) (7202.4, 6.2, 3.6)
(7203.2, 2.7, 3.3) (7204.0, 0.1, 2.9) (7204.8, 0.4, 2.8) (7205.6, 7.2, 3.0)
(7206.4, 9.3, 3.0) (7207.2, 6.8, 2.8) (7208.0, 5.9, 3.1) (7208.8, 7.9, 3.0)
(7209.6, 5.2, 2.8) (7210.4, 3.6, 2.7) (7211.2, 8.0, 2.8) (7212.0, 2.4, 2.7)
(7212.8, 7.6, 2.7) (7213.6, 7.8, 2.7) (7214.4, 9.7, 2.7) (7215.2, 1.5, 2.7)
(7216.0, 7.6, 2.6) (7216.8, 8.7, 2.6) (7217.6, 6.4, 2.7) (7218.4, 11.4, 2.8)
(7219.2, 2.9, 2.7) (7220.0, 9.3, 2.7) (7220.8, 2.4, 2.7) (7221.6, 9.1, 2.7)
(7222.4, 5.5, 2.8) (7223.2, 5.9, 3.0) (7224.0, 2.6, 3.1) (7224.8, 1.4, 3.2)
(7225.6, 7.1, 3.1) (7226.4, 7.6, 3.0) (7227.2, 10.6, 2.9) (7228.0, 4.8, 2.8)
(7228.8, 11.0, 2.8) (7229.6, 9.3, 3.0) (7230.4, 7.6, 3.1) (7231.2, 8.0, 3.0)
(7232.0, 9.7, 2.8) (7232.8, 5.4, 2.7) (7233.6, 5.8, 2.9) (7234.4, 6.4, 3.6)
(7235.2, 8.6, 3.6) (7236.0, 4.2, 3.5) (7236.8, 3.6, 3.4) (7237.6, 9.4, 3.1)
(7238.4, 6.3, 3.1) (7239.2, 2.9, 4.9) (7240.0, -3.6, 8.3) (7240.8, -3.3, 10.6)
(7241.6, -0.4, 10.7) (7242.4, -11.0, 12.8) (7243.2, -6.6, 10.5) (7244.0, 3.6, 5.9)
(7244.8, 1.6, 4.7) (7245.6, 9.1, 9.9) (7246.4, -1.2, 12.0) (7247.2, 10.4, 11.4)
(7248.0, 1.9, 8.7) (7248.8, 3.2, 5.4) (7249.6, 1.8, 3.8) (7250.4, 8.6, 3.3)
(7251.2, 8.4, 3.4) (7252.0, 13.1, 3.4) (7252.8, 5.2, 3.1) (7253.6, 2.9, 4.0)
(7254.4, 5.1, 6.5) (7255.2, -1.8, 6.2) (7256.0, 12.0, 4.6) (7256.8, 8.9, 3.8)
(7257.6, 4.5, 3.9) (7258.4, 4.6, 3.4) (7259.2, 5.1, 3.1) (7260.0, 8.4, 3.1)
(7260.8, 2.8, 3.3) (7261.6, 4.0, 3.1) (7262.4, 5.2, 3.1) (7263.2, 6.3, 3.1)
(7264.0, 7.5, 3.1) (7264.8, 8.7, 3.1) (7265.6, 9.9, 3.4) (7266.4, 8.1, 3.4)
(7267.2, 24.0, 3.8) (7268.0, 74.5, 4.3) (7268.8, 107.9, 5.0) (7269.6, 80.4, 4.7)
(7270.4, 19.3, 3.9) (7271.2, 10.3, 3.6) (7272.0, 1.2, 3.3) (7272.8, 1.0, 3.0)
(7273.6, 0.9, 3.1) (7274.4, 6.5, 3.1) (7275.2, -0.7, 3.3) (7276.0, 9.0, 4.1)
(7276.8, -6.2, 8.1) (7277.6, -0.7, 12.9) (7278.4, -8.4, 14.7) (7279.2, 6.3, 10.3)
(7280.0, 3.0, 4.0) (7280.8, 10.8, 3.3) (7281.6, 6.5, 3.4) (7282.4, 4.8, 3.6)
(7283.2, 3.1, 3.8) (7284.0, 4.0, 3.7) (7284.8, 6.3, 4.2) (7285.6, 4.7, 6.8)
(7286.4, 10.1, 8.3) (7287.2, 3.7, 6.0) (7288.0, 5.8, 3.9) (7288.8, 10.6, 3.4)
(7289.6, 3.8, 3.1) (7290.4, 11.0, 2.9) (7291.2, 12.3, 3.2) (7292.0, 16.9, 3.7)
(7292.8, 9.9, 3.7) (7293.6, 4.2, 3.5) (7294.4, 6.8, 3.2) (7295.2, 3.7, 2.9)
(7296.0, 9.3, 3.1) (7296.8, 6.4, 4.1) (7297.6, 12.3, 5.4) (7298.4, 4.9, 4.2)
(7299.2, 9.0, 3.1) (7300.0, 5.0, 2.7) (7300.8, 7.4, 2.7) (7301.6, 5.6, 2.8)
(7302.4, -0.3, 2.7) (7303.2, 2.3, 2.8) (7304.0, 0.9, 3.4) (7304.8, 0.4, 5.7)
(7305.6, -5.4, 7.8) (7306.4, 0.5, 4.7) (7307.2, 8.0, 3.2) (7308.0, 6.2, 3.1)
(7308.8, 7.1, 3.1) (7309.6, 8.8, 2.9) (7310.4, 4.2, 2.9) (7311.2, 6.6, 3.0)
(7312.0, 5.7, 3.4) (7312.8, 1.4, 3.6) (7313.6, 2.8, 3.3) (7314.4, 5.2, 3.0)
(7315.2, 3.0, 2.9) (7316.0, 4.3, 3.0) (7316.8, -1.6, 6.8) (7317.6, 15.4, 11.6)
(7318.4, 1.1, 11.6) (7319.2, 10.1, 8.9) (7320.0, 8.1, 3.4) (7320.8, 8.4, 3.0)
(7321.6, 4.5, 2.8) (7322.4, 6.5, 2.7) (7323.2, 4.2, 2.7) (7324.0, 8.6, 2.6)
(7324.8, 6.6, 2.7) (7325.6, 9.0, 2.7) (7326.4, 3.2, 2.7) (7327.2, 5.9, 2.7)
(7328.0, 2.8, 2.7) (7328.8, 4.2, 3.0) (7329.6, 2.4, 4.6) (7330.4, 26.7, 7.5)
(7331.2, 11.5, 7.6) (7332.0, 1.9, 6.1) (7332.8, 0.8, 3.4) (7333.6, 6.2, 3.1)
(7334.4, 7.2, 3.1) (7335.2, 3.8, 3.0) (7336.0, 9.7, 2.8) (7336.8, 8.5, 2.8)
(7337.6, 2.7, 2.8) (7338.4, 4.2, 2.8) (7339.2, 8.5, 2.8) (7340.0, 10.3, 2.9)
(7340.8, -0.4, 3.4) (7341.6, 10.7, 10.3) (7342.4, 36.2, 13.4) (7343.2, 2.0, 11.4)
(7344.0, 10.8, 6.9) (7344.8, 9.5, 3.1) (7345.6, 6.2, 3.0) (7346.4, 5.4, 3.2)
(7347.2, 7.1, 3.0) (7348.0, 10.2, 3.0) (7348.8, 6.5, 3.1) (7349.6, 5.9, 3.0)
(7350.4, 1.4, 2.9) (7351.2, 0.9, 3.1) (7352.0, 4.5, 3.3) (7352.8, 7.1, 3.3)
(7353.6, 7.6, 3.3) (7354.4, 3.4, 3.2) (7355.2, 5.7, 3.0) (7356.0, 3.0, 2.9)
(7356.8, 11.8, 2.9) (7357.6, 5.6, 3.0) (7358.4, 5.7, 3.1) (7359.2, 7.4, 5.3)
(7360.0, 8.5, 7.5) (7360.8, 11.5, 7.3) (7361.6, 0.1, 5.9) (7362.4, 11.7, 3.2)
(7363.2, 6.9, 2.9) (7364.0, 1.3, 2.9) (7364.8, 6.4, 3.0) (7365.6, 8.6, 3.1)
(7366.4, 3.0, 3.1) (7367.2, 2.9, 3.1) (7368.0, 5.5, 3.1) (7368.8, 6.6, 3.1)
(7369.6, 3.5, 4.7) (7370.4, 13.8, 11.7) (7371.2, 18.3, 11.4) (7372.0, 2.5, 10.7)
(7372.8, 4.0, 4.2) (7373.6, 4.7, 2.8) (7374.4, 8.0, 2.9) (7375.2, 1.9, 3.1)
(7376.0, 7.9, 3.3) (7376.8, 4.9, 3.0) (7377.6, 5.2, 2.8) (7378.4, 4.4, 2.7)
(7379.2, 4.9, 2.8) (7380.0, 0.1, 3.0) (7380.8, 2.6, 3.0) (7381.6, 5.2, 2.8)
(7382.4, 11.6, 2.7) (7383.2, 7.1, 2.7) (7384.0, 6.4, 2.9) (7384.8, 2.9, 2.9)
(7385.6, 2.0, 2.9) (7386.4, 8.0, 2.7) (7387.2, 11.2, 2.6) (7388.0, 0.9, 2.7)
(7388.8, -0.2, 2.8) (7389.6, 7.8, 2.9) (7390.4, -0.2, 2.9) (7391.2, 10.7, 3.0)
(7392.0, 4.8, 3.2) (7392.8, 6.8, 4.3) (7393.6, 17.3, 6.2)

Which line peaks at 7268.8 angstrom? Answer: H-alpha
